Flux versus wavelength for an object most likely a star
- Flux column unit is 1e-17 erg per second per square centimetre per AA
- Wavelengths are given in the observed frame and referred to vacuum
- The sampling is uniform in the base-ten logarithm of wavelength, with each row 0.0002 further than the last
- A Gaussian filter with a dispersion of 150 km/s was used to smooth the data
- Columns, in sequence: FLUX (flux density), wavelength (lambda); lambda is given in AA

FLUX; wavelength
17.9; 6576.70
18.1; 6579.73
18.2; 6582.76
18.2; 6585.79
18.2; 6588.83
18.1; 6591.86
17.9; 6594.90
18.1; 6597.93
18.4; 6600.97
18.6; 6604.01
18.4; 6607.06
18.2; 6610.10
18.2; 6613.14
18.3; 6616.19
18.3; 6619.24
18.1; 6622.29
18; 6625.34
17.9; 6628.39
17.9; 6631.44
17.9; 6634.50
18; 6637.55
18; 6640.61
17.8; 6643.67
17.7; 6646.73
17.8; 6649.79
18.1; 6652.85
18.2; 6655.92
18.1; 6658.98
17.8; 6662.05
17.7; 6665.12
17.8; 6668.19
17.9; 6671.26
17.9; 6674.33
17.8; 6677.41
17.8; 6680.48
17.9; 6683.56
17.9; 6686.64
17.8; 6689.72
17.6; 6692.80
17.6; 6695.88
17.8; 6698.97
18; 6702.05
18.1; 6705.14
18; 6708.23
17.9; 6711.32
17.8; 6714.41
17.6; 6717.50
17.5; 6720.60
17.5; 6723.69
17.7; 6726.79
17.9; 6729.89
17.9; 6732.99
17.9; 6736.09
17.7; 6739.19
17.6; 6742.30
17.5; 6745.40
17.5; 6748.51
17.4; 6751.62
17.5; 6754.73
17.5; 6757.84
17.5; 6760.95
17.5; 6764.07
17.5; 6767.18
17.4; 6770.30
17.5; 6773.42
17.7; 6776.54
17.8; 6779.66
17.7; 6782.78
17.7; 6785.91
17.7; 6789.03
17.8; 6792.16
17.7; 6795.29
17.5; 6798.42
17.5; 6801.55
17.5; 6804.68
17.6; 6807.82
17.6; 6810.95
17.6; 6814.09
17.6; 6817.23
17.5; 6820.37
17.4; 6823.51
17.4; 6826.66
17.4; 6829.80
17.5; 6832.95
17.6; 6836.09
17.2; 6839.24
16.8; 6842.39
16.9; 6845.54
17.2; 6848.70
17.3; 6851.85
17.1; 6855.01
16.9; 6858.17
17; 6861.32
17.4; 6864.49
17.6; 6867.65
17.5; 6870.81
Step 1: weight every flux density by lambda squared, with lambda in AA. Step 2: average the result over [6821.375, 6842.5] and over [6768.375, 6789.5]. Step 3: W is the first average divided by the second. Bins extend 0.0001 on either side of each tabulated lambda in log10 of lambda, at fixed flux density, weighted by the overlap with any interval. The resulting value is 1.0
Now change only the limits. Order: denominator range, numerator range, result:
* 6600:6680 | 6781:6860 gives 1.02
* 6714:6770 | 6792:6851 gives 1.01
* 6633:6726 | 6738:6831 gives 1.02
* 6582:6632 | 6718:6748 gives 1.01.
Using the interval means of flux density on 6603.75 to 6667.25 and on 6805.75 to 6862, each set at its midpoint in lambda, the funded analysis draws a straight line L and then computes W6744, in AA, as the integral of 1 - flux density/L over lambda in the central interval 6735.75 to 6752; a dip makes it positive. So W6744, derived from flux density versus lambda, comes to 0.0 AA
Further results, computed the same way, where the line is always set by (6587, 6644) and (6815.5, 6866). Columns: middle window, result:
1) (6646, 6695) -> 0.1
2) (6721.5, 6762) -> 0.0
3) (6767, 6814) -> -0.4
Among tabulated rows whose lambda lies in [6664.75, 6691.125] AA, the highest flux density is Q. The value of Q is 17.9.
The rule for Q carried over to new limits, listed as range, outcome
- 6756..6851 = 17.8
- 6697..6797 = 18.1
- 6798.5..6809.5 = 17.6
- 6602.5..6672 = 18.6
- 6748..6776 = 17.5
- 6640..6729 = 18.2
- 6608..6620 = 18.3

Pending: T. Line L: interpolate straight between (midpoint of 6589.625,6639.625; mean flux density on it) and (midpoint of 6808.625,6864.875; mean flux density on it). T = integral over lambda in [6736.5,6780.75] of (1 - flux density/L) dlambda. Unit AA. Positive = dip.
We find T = 0.1 AA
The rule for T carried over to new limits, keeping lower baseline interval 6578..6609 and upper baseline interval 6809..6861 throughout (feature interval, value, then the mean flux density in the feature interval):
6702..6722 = -0.07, 17.8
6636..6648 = 0.10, 17.9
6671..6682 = 0.04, 17.8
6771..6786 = -0.12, 17.7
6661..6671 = 0.09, 17.8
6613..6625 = -0.06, 18.2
